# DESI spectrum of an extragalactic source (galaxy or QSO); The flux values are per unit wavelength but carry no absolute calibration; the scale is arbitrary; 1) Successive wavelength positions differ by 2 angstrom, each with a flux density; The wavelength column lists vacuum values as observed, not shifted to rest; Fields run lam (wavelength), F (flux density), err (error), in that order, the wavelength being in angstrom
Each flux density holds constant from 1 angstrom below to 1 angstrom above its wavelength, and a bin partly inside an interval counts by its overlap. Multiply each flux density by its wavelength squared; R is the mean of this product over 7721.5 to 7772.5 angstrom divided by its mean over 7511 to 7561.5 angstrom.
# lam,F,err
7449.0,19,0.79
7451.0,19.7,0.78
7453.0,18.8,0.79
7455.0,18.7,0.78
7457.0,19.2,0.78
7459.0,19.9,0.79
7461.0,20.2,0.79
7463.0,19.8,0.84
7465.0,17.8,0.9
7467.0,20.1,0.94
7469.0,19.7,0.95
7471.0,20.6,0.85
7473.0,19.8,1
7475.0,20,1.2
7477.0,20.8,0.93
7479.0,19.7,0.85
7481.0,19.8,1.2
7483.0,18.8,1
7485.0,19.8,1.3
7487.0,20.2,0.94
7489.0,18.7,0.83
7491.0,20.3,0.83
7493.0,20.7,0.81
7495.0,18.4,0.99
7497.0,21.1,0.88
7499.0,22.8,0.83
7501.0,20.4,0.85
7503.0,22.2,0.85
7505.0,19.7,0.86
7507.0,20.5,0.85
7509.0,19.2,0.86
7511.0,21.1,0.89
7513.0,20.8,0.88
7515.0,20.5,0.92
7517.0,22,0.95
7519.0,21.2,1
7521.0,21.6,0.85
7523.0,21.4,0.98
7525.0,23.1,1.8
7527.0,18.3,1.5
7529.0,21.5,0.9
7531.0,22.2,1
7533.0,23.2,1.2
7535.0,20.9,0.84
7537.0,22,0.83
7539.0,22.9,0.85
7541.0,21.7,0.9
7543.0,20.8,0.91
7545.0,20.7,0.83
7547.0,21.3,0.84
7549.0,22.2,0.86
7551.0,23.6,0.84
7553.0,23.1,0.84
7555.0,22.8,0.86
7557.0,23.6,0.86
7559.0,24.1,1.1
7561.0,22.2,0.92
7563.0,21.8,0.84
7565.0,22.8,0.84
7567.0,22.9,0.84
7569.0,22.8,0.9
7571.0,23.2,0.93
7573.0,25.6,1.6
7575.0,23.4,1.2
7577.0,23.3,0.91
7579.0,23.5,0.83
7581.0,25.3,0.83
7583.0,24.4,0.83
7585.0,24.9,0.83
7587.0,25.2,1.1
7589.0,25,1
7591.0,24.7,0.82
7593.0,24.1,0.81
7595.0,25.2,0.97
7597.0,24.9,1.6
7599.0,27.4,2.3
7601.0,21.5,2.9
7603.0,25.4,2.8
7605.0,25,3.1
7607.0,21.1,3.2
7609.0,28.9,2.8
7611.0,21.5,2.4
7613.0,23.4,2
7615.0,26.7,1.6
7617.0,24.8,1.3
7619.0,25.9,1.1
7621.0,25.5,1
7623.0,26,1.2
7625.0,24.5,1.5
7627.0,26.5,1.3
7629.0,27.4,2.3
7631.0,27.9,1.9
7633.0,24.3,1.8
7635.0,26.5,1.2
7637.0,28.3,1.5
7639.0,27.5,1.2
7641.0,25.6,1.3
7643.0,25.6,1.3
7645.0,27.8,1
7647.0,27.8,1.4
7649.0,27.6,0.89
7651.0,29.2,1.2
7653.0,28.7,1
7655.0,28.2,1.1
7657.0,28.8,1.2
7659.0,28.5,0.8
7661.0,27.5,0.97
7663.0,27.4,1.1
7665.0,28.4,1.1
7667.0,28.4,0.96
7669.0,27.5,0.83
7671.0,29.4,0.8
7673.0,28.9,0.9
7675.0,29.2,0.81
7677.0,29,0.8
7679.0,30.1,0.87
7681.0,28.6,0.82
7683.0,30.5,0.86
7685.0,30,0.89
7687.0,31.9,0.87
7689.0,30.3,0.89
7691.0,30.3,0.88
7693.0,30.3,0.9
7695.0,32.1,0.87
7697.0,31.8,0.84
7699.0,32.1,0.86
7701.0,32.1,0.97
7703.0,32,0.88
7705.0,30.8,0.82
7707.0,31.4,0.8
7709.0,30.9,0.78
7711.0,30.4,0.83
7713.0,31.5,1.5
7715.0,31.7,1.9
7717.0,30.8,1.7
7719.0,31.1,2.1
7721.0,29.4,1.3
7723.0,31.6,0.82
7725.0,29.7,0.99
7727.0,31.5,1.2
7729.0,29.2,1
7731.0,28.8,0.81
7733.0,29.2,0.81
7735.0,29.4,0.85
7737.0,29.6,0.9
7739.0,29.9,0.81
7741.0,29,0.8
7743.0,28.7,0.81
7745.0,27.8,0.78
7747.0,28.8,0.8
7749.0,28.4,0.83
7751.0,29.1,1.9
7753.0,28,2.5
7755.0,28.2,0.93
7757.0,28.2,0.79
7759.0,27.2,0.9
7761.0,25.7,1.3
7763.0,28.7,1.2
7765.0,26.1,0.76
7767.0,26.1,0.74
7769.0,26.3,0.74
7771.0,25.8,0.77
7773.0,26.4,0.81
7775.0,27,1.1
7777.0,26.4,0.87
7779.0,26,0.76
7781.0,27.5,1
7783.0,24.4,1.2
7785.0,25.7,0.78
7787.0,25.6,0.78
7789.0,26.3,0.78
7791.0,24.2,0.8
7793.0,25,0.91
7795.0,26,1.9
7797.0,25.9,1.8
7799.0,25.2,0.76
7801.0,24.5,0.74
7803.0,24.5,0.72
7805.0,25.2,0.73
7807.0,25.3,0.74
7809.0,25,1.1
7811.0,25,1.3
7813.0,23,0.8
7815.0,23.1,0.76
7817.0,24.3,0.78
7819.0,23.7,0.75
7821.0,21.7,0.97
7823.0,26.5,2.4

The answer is 1.37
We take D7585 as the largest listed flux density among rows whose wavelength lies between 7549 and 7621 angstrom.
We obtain 28.9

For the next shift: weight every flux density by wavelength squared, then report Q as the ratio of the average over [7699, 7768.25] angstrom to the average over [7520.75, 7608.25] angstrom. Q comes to 1.33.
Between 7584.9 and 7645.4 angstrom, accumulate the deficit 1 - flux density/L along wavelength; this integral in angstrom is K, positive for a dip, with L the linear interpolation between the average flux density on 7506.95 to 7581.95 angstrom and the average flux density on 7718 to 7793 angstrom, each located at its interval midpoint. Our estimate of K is -3.37 angstrom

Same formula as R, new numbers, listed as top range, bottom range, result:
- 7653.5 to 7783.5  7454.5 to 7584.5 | 1.43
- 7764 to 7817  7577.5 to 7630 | 1.07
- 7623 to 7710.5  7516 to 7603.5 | 1.29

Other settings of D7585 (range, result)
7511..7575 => 25.6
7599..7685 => 30.5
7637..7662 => 29.2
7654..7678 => 29.4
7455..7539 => 23.2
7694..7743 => 32.1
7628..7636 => 27.9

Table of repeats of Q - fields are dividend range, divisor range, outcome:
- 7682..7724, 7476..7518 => 1.61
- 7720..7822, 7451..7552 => 1.40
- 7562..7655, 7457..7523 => 1.29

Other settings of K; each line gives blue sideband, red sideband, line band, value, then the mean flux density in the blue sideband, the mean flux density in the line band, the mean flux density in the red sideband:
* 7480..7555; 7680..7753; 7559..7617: 0.4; 21.1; 24.2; 30.3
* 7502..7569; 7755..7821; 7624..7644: -2.7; 21.8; 26.4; 25.6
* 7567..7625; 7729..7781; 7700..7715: -2.5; 24.6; 31.3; 27.8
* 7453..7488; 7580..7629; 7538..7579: 0.7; 19.7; 22.8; 25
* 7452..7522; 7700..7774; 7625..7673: -2.9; 20.1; 27.6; 29.2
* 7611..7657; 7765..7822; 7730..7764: -3.9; 26.6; 28.5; 25.2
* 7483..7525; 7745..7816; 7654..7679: -4.8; 20.6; 28.5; 26.1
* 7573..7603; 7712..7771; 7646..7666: -1.3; 24.6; 28.2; 28.9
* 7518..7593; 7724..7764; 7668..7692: -2.6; 22.8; 29.6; 28.8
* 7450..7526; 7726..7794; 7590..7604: -1.0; 20.2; 24.7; 27.5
